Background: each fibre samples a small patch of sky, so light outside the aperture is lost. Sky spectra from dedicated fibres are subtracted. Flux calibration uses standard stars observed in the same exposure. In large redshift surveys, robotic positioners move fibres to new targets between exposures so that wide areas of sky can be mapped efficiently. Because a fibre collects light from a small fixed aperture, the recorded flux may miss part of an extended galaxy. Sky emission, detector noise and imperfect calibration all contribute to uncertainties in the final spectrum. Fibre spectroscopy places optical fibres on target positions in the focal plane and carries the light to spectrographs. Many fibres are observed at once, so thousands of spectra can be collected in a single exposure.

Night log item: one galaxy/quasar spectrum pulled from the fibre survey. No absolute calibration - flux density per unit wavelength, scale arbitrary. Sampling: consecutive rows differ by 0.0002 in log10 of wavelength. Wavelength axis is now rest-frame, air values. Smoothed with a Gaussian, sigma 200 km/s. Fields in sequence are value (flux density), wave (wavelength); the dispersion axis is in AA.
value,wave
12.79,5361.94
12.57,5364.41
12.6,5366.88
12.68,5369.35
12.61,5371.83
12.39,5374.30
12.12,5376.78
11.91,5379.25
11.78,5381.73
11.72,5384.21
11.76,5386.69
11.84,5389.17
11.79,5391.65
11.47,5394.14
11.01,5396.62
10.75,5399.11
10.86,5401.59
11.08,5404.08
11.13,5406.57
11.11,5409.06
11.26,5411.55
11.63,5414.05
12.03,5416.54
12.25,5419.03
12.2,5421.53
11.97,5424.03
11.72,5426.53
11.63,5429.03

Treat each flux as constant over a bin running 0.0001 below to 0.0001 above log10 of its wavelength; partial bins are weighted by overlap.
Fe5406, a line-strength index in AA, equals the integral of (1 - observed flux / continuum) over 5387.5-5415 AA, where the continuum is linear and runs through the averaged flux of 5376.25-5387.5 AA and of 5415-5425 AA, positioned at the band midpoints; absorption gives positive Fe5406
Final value 1.6 AA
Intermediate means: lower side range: 11.8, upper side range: 12.1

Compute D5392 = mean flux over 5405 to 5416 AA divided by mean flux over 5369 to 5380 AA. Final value 0.92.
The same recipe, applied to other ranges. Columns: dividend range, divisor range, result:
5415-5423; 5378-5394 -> 1.03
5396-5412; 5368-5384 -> 0.90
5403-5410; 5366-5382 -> 0.90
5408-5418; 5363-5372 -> 0.91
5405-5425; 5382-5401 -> 1.02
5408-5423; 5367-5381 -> 0.95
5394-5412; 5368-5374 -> 0.88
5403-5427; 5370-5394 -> 0.97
